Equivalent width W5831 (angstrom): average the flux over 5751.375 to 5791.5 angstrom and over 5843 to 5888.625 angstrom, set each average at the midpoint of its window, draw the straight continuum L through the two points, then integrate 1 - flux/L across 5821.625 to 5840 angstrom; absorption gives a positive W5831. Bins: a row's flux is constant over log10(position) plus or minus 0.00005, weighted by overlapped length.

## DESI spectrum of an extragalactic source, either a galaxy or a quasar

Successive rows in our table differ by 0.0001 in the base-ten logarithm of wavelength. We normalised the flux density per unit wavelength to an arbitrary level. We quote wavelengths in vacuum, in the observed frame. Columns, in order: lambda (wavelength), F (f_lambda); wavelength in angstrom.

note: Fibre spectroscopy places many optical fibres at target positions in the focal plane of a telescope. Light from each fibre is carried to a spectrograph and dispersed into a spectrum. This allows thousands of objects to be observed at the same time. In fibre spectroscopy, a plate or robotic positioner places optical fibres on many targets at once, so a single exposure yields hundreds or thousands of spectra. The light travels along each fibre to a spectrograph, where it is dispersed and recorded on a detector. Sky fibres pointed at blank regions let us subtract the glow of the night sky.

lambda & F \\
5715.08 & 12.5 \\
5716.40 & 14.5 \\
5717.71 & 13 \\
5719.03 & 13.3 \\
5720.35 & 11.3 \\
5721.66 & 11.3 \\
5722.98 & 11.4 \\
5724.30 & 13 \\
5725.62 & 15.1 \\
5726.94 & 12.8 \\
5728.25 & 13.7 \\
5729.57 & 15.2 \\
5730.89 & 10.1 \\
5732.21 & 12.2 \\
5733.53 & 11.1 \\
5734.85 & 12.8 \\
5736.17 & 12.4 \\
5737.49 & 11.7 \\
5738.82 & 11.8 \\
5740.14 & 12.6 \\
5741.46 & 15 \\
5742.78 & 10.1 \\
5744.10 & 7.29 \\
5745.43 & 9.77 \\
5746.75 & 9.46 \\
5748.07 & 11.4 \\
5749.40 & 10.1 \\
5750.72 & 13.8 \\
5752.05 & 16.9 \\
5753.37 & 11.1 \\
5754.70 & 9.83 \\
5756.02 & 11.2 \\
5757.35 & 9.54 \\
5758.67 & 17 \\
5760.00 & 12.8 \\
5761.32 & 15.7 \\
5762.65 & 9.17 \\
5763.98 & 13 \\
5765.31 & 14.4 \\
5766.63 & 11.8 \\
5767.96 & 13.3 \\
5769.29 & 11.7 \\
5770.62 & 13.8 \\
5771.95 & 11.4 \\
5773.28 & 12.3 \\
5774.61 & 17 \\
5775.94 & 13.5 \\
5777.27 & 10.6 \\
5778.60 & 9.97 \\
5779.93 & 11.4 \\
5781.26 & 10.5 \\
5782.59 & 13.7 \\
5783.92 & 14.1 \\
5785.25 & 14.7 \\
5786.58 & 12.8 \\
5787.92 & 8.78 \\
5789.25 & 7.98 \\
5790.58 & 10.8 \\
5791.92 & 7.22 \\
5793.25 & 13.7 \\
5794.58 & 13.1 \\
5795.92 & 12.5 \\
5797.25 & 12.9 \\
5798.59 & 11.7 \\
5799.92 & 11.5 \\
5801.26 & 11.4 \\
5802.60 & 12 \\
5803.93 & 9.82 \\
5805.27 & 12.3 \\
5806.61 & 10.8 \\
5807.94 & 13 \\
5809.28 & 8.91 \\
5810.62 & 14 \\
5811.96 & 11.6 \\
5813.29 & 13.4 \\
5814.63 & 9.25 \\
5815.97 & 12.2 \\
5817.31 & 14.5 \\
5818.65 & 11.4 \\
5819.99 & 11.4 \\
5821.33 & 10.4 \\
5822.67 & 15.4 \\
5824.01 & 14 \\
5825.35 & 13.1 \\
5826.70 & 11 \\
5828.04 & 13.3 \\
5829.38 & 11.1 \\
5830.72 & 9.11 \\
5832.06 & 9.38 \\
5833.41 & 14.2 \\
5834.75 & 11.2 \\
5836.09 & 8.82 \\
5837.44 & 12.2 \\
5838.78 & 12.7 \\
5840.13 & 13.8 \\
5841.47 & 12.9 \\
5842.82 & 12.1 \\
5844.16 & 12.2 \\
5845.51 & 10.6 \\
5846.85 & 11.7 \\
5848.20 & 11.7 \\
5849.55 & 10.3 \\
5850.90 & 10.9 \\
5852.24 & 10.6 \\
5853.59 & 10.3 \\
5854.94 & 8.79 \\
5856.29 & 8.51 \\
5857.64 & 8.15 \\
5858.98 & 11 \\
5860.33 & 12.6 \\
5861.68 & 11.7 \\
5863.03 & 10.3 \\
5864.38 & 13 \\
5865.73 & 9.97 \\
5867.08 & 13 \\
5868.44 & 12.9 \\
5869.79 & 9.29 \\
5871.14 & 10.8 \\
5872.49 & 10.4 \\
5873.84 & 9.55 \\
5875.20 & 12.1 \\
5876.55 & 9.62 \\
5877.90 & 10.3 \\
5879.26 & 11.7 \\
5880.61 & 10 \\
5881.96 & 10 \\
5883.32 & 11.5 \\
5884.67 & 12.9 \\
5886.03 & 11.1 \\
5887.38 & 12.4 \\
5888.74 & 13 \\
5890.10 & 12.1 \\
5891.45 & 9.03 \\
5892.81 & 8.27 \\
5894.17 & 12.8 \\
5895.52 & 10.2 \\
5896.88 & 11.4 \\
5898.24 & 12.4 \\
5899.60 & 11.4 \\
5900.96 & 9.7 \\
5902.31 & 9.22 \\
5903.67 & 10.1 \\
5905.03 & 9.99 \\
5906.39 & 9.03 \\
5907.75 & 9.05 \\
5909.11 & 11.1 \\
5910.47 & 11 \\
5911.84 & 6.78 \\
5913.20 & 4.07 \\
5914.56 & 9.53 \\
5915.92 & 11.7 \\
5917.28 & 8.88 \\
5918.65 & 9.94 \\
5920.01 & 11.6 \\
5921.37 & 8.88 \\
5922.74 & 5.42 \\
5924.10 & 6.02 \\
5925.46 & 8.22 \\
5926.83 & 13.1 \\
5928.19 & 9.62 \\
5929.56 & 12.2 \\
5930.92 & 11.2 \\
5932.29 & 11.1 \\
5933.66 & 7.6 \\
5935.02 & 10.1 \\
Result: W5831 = -0.8 angstrom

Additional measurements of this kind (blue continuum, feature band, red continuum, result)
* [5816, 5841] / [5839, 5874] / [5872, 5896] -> 1.3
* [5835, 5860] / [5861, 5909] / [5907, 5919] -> -4.7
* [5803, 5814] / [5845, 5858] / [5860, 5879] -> 1.3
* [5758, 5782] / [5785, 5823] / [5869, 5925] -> 1.2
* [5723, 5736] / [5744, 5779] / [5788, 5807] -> -0.6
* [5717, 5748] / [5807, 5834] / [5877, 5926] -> -2.6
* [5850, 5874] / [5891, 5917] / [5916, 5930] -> 0.0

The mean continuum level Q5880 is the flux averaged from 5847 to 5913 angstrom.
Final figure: 10.6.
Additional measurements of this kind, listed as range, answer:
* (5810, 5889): 11.4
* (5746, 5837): 12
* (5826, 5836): 11.2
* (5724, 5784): 12.3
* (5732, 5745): 11.6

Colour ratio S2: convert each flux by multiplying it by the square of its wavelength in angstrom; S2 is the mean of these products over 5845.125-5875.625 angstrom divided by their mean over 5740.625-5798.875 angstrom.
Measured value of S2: 0.93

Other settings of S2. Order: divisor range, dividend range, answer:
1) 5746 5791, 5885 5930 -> 0.86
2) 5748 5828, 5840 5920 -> 0.90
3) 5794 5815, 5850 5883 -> 0.92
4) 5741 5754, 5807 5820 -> 1.07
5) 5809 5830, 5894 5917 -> 0.83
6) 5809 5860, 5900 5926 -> 0.80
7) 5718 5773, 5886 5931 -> 0.86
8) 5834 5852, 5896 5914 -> 0.85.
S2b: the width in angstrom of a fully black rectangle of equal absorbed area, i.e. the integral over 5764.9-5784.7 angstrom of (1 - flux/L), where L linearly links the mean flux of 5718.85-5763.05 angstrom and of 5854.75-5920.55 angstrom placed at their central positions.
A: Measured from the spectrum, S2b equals -1.5 angstrom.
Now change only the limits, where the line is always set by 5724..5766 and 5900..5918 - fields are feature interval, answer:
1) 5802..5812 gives -0.38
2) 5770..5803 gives -1.36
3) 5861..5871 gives -1.35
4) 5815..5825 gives -1.63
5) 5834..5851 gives -1.92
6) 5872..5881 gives -0.62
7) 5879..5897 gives -2.79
